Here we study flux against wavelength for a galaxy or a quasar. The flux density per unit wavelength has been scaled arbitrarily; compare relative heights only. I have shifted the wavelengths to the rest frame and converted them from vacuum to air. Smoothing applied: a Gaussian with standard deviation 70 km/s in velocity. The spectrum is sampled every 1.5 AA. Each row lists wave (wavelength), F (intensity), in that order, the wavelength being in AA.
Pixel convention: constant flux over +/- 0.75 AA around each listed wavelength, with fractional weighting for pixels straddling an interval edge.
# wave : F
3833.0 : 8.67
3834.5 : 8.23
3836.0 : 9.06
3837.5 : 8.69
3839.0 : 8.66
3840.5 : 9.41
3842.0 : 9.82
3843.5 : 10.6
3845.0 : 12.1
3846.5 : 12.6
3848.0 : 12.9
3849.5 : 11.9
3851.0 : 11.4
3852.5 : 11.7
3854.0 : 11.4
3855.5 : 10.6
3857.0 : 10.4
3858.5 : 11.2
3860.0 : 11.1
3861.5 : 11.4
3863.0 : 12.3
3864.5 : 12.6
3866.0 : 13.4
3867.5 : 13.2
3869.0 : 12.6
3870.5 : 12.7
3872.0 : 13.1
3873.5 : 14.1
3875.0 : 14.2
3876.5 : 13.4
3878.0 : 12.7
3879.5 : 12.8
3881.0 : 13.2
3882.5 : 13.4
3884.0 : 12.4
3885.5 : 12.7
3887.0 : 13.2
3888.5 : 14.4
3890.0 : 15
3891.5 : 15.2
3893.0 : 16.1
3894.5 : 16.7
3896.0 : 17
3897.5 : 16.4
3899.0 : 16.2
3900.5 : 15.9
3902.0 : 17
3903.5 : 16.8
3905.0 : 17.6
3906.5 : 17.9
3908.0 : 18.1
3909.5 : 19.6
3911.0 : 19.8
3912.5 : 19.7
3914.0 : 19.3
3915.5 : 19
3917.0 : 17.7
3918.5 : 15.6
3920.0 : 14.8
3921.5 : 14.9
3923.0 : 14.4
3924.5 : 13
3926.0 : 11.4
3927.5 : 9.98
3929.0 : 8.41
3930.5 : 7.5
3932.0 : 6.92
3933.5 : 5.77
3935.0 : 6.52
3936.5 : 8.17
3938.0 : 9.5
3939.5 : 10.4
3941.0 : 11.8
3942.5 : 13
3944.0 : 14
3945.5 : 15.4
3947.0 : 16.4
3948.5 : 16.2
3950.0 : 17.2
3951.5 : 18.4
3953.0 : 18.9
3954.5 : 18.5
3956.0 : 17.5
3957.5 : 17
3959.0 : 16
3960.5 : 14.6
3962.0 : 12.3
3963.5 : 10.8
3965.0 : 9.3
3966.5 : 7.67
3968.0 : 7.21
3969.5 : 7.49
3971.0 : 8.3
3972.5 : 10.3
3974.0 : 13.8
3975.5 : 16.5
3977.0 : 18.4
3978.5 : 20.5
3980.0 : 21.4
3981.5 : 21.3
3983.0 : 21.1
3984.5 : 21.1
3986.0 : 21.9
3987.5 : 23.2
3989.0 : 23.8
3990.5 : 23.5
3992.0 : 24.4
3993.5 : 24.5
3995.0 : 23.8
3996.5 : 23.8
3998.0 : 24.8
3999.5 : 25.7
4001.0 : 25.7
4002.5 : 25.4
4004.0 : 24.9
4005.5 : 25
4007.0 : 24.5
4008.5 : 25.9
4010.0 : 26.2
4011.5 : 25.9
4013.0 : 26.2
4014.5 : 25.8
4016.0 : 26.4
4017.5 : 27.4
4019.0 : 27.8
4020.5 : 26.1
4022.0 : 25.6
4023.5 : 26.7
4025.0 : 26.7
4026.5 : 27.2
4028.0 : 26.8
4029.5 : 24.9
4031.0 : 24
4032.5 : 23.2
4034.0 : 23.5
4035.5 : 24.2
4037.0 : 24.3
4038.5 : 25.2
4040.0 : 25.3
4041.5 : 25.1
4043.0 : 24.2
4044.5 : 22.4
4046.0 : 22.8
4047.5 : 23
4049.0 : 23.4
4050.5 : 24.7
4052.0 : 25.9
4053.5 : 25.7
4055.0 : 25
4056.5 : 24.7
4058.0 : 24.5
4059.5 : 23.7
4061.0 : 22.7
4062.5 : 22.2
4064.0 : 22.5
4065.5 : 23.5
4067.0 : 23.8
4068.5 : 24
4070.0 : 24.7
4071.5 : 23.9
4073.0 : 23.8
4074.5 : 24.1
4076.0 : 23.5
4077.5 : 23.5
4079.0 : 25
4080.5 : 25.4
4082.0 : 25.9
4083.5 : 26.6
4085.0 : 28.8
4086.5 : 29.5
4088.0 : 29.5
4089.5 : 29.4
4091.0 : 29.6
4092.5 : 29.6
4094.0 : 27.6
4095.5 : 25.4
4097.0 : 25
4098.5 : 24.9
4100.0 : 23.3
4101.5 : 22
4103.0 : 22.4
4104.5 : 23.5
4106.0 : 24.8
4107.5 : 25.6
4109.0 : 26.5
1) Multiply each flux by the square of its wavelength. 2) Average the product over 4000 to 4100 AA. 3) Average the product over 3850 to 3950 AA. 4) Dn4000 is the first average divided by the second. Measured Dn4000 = 2.00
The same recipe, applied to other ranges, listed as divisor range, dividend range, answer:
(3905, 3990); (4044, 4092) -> 1.78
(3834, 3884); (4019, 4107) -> 2.36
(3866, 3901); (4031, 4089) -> 1.90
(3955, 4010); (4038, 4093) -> 1.37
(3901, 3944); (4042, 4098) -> 1.97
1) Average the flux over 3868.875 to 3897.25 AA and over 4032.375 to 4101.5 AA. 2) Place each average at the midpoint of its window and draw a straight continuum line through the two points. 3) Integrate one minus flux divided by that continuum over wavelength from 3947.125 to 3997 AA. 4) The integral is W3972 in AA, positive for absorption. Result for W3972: 5.56 AA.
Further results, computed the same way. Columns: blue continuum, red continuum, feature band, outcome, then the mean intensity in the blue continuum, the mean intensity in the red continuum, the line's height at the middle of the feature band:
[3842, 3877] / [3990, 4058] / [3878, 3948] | 8.37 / 12.2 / 25.1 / 16.4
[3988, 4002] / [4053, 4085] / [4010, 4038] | -1.52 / 24.4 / 24.3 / 24.4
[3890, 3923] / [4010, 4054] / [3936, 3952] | 4.81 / 17.1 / 25.2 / 19.5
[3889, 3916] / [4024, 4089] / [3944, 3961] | 2.53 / 17.4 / 24.8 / 19.8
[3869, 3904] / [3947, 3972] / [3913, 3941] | 4.24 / 14.5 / 13.6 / 14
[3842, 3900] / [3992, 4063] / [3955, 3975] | 8.21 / 13.1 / 25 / 20.2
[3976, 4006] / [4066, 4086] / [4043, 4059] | 0.11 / 23.1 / 24.9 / 24.4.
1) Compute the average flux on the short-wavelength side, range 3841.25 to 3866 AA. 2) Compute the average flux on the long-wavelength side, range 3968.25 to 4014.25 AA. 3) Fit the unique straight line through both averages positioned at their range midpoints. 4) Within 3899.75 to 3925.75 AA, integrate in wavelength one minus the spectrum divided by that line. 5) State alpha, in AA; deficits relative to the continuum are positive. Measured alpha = -2.0 AA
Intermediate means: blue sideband 11.6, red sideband 21.5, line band 17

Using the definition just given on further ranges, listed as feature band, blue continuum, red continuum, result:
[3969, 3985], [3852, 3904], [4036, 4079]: 2.5 AA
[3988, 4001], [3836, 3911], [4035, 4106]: -2.5 AA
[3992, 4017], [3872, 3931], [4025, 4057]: -3.6 AA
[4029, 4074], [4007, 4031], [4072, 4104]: 3.6 AA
